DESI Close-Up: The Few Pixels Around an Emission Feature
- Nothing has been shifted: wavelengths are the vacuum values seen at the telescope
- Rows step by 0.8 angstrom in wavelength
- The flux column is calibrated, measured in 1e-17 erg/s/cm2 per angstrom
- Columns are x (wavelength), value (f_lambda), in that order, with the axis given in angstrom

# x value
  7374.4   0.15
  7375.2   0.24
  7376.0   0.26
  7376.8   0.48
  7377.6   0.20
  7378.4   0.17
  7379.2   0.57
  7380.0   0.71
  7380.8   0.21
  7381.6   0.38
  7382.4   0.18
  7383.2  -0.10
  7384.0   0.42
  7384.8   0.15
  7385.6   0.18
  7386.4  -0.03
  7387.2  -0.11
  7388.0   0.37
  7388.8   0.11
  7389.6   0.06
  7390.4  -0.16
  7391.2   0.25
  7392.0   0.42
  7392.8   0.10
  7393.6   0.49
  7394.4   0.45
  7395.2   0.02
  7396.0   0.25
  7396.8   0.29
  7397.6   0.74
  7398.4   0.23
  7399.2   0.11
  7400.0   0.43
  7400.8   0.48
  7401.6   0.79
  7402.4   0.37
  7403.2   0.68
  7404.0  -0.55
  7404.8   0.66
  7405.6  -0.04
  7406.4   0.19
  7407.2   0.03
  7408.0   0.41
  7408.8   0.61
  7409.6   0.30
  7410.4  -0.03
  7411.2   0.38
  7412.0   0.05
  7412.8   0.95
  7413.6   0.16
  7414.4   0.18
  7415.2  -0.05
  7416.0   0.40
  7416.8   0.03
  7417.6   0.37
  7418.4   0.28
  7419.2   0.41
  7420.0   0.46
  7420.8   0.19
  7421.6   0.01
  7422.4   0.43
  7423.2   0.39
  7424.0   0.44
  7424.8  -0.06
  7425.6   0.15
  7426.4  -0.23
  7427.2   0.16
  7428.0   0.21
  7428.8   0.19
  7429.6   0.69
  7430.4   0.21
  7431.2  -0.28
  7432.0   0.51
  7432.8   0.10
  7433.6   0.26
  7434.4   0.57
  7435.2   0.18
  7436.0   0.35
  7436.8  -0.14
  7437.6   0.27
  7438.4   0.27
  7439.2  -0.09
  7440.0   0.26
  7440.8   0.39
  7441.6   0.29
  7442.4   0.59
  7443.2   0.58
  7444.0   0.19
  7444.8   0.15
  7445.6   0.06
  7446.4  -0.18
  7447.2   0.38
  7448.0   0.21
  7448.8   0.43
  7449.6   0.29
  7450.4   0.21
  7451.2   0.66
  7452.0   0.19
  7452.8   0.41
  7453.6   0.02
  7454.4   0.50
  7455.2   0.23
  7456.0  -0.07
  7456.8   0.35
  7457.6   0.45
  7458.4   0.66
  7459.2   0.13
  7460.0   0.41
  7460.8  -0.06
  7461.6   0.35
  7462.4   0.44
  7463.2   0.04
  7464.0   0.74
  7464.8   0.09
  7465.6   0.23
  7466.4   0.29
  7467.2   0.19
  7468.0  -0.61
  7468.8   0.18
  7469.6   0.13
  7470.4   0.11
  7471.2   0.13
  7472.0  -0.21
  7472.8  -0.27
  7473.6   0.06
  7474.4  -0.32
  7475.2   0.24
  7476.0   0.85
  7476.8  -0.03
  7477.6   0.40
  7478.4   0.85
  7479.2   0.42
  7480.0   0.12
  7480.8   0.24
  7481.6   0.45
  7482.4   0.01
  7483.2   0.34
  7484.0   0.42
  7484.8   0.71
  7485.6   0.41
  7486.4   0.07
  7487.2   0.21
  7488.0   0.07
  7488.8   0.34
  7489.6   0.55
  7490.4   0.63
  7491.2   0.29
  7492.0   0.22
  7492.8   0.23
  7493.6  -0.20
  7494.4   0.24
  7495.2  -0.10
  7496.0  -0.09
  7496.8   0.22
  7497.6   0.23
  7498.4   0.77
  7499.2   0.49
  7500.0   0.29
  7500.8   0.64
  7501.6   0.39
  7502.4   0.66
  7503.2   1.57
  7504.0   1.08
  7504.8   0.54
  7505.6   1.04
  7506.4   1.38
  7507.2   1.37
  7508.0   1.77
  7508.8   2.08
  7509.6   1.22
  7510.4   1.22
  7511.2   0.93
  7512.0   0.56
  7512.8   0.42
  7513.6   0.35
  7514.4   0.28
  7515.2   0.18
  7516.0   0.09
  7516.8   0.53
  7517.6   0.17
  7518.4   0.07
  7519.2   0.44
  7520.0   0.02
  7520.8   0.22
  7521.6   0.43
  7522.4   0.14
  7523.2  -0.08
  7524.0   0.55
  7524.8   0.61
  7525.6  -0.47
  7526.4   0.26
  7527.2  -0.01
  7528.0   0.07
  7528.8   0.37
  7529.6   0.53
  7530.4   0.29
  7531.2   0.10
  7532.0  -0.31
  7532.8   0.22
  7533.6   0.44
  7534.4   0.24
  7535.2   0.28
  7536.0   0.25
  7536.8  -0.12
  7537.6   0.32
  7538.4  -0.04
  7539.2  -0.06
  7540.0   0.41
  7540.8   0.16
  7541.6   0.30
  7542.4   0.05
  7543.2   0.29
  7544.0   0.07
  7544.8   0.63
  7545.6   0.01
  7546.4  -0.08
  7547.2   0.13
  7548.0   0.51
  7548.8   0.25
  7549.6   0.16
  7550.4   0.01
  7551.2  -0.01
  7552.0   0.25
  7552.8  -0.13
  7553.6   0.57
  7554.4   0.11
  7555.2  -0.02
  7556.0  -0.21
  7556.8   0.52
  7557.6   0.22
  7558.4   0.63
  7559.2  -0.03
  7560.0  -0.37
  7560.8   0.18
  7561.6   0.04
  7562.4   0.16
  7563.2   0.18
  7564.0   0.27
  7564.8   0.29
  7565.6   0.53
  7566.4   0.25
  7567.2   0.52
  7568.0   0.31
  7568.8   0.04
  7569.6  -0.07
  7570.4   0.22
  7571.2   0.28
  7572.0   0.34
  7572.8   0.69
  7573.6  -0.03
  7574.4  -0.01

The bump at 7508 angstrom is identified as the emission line [O II] 3727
